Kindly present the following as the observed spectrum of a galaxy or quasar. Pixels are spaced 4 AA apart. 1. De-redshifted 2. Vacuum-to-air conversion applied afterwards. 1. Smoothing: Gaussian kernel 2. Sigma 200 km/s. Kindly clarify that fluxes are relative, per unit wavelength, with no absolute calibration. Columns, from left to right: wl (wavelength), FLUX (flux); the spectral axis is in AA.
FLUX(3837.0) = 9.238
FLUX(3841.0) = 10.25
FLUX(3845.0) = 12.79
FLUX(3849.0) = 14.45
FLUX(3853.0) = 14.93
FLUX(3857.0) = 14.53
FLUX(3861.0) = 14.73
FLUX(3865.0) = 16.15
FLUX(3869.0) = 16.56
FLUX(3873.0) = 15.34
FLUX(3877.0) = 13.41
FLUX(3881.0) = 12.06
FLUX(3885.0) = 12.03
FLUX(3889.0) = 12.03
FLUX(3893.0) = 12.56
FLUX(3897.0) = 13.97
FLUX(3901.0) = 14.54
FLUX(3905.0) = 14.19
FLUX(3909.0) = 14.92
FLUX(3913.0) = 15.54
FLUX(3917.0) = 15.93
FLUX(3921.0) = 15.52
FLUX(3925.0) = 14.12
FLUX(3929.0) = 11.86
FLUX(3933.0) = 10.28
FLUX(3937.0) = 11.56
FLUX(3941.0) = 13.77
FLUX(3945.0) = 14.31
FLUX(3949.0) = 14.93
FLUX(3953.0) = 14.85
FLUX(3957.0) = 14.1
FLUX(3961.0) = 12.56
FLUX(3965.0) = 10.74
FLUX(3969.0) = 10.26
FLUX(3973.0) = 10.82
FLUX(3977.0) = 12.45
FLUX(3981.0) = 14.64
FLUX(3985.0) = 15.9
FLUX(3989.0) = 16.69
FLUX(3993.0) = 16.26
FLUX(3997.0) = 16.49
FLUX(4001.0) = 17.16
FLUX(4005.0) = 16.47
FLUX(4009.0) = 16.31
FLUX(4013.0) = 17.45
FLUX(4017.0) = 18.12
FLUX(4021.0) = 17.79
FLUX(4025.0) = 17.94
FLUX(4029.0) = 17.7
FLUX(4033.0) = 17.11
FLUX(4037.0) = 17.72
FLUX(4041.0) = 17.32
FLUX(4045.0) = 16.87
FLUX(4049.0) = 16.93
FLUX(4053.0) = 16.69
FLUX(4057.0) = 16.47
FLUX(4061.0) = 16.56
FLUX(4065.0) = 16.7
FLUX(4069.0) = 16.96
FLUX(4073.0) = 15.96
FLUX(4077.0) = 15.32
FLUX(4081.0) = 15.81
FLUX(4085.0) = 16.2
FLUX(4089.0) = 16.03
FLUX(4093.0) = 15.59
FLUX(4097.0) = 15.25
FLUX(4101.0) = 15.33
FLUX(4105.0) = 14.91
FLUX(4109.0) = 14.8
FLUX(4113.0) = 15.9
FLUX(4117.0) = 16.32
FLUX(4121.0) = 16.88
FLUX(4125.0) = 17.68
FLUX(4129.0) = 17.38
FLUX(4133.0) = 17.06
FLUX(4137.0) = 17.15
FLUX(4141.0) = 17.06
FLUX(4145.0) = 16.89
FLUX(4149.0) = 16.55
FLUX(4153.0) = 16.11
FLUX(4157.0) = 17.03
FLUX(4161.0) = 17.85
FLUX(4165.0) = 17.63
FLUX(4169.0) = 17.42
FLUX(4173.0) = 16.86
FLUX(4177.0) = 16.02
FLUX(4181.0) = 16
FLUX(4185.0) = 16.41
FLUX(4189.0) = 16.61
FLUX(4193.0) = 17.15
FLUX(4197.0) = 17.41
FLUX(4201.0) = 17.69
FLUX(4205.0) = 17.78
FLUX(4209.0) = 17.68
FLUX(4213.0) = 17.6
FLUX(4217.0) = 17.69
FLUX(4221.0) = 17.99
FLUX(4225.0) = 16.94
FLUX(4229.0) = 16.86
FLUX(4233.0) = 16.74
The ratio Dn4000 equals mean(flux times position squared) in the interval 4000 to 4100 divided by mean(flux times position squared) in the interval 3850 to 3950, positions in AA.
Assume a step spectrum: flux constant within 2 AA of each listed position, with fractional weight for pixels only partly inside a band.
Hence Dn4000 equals 1.29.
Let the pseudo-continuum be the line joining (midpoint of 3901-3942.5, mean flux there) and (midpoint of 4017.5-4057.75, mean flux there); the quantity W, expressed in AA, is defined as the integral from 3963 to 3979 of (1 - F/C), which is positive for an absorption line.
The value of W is 4.4 AA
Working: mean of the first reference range 13.8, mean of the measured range 11.1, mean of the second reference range 17.3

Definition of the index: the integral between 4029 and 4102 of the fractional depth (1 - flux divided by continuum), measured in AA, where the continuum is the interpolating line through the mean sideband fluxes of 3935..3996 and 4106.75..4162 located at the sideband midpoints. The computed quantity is -4.7 AA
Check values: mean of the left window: 13.6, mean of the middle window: 16.4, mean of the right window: 16.7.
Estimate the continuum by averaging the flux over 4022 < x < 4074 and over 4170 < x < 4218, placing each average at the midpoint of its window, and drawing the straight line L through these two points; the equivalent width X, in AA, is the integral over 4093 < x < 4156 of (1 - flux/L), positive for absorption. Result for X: 2.6 AA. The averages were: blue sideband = 17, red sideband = 17.1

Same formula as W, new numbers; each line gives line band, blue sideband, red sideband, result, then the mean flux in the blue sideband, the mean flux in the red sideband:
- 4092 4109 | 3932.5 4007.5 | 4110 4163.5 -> 1.10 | 14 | 16.9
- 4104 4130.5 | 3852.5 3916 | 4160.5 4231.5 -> 0.23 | 14.2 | 17.2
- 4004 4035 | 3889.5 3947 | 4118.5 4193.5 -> -4.70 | 13.7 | 16.9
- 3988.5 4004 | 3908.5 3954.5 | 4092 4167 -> -1.96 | 13.9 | 16.5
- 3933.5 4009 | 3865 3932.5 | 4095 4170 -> 3.76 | 14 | 16.6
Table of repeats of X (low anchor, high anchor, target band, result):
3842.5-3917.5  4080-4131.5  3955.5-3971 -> 3.1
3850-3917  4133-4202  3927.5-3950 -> 3.2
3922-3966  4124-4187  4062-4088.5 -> -1.2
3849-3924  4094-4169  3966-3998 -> 2.6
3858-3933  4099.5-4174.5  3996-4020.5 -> -2.8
